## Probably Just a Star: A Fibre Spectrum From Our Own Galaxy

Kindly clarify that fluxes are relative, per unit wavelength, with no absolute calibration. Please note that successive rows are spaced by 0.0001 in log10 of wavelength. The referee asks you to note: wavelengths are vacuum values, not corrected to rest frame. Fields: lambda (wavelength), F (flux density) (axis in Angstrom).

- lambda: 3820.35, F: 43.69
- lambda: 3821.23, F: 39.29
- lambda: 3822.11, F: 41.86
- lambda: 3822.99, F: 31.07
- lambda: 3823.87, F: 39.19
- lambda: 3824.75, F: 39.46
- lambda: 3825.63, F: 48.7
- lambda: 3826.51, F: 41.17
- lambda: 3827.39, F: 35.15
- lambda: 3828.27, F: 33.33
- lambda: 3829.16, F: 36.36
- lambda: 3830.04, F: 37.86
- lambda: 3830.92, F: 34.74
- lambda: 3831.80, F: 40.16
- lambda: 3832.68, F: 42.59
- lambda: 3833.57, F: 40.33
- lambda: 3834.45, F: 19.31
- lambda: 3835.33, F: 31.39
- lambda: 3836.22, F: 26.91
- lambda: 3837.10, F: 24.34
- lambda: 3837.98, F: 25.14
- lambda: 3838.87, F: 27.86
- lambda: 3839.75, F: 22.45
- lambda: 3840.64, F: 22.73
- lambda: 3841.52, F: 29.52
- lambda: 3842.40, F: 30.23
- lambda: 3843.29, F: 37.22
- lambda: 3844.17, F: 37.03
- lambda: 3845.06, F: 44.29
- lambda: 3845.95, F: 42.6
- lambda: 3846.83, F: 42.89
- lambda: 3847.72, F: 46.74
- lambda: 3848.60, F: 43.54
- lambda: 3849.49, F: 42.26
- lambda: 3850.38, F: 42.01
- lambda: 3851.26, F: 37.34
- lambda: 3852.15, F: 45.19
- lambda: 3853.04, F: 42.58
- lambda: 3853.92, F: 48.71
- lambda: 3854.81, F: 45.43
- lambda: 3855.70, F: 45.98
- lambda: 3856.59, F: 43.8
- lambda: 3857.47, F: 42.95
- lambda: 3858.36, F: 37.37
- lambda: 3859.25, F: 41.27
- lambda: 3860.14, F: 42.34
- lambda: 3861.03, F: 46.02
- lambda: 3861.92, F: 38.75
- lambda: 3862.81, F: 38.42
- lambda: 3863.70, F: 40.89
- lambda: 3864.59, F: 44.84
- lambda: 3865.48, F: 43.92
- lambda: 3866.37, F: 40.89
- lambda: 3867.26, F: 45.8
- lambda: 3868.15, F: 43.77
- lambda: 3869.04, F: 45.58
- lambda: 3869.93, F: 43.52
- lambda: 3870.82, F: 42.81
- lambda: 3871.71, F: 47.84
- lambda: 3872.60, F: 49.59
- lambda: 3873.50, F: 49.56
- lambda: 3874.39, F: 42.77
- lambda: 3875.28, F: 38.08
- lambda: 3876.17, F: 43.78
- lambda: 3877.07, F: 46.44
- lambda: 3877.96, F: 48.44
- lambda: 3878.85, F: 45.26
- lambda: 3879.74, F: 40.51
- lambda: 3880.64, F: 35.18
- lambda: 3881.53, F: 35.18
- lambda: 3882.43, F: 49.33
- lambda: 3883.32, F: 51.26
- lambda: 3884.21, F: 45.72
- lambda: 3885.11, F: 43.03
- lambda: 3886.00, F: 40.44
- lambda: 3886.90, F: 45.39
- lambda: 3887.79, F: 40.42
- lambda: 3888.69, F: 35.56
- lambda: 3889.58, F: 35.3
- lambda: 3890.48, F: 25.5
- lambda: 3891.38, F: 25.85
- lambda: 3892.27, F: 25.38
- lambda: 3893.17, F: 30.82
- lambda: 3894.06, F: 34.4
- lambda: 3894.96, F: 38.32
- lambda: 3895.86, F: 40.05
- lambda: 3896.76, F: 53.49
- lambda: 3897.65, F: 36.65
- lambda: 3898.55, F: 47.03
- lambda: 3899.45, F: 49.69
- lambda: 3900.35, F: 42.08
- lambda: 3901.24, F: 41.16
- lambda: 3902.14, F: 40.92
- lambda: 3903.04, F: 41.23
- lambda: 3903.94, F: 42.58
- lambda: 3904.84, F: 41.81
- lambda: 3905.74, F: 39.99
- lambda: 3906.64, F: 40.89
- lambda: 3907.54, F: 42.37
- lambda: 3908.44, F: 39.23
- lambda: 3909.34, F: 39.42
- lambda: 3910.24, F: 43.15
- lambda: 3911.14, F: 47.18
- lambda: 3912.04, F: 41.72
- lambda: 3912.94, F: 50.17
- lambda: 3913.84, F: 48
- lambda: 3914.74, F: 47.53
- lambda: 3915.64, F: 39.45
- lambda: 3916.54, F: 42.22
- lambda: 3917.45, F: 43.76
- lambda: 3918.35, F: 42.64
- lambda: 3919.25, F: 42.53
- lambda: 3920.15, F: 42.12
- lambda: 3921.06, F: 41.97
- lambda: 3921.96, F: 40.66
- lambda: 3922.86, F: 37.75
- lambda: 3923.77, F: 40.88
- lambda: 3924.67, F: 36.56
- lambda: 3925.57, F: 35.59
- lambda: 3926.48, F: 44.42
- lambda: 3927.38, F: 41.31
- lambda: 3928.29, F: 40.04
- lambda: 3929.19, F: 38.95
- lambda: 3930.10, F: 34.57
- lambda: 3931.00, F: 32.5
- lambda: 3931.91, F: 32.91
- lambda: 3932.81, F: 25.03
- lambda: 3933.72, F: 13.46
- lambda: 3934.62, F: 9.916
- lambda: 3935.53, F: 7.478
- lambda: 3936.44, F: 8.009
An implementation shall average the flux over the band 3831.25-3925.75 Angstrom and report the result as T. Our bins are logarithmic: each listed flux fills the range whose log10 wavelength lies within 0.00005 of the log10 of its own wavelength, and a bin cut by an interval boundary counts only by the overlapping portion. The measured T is 40.4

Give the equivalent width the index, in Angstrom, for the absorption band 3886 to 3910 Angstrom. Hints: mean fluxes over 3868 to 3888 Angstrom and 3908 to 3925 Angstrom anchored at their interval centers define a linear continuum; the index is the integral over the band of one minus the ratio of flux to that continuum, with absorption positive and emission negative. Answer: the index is 2.3 Angstrom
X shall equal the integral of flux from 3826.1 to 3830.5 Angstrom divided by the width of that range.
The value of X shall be 36.7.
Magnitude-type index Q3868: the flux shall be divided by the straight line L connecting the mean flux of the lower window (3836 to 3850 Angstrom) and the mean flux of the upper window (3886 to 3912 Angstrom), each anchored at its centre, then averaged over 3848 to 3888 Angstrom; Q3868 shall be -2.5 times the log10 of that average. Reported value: -0.19 mag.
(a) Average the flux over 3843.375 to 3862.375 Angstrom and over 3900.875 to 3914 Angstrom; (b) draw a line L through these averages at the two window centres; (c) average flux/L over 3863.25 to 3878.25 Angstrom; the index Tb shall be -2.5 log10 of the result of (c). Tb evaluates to -0.05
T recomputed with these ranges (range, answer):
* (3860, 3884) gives 43.8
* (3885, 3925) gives 40.6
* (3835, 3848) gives 32.6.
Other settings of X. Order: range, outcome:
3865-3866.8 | 42.5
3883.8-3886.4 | 43.1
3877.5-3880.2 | 44.8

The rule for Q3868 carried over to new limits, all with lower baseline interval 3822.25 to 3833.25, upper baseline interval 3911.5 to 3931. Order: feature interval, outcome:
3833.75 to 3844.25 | 0.36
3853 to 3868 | -0.09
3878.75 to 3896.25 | 0.06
